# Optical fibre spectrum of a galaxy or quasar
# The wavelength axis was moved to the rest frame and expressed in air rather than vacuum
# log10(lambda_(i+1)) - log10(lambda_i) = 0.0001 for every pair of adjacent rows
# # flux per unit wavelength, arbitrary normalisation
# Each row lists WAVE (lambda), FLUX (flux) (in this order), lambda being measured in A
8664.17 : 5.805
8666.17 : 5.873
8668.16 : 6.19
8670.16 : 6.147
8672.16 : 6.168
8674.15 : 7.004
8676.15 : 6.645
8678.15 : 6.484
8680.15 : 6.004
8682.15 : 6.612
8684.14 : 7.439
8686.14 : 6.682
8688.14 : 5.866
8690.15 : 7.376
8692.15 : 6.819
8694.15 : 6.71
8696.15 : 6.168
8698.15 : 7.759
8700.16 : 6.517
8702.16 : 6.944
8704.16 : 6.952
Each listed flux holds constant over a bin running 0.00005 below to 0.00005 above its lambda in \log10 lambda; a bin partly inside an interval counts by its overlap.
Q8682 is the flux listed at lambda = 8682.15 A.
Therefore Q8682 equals 6.612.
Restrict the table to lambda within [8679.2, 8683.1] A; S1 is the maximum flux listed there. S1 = 6.612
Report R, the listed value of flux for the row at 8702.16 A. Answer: 6.944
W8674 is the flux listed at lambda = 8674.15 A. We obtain 7.004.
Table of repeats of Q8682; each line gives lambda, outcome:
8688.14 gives 5.866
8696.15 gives 6.168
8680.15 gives 6.004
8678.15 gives 6.484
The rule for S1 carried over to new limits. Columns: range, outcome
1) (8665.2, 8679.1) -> 7.004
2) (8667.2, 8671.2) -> 6.19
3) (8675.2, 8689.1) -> 7.439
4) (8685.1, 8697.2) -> 7.376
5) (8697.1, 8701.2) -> 7.759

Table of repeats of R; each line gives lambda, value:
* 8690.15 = 7.376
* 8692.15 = 6.819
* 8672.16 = 6.168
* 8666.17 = 5.873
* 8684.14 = 7.439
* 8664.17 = 5.805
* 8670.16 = 6.147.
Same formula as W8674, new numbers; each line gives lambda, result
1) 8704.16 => 6.952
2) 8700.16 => 6.517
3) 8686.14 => 6.682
